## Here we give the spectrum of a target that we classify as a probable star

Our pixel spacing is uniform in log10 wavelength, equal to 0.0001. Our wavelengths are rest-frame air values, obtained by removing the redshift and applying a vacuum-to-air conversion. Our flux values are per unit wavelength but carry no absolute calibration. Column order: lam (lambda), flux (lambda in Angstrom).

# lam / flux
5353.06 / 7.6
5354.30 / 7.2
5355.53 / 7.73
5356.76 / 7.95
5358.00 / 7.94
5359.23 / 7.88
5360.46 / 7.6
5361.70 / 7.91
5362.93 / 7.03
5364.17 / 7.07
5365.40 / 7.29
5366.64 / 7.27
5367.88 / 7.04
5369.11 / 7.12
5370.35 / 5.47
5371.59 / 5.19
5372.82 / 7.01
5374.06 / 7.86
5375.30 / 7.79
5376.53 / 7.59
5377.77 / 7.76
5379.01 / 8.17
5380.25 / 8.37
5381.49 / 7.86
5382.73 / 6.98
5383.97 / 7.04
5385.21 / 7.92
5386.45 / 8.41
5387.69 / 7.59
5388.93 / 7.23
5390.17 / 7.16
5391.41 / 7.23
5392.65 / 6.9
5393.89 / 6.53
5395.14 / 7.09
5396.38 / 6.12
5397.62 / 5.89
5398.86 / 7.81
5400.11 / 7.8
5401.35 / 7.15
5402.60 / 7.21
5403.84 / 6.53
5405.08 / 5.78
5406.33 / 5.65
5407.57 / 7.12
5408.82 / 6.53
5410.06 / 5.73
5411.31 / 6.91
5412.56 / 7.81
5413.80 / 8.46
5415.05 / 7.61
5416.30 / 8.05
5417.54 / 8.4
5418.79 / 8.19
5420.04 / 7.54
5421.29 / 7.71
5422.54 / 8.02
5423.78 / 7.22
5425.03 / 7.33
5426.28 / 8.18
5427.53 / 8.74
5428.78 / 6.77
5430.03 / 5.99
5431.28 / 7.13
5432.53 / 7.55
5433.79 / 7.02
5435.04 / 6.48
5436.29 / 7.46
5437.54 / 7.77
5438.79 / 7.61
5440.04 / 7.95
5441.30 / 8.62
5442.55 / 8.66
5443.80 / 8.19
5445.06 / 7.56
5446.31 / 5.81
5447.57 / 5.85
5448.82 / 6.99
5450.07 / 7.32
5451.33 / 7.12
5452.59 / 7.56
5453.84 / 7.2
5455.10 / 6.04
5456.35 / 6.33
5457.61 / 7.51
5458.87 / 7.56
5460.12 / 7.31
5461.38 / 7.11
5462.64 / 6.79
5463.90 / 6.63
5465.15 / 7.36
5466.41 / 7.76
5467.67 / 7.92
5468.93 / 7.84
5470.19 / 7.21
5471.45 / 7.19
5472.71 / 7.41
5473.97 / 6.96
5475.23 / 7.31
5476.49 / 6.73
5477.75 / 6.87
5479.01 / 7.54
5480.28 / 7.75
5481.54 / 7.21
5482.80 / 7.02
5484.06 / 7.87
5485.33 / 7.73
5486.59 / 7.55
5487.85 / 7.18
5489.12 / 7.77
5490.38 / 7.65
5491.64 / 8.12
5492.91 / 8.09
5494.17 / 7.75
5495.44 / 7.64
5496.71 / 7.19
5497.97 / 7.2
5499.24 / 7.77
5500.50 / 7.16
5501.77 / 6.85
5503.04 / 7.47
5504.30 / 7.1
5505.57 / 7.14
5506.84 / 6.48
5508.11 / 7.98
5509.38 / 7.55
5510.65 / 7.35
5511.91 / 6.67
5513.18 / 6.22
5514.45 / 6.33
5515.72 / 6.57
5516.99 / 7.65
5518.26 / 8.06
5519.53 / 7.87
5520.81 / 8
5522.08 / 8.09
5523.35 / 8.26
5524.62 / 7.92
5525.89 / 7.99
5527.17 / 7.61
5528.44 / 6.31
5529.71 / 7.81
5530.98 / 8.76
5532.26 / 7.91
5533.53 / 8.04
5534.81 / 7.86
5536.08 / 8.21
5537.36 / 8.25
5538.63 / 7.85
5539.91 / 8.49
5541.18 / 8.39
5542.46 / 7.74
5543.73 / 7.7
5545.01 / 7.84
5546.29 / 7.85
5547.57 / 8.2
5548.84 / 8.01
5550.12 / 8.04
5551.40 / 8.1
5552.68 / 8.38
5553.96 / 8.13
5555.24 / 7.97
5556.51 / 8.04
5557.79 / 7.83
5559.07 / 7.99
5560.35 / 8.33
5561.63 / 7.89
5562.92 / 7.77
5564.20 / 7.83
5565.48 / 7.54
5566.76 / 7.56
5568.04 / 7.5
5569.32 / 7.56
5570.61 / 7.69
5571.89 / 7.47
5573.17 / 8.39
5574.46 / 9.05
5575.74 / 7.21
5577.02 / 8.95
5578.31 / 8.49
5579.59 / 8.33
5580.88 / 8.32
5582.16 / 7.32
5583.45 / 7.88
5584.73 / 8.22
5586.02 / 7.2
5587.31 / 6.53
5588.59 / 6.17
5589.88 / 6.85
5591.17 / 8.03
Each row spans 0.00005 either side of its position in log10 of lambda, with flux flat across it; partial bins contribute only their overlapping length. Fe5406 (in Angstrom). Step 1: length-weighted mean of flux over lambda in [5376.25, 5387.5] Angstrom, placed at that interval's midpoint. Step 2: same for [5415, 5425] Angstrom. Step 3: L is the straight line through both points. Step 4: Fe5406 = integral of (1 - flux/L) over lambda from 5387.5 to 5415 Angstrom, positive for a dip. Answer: 3.1 Angstrom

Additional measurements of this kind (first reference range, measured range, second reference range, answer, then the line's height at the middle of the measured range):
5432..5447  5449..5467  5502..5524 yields 0.9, 7.49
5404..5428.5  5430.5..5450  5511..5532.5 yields 0.2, 7.42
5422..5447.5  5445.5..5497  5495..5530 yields 1.0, 7.42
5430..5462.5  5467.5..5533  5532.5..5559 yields 1.9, 7.67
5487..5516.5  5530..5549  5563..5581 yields -1.0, 7.65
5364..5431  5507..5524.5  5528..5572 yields 0.8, 7.77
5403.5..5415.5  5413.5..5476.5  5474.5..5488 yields -2.9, 7.07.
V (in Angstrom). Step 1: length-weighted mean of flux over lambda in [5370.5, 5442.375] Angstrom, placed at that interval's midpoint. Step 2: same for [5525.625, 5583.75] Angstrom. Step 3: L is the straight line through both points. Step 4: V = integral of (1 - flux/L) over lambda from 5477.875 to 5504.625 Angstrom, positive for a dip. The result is 0.7 Angstrom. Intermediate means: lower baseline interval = 7.32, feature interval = 7.5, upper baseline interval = 7.96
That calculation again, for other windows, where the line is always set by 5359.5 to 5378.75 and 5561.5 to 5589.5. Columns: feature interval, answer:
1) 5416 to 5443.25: -1.2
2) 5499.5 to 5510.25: 0.4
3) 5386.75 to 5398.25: 0.5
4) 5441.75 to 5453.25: 0.2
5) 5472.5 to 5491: 0.3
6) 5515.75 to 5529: -0.2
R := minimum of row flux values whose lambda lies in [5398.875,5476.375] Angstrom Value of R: 5.65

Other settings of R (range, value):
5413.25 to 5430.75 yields 5.99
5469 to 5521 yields 6.22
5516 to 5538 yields 6.31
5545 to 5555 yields 7.84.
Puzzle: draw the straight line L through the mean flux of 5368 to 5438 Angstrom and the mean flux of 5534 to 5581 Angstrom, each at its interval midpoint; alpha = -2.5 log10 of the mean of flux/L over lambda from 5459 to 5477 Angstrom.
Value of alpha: 0.04 mag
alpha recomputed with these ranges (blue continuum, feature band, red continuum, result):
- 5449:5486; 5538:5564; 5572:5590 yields -0.052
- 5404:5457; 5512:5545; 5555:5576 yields -0.004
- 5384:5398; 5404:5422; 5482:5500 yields -0.001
